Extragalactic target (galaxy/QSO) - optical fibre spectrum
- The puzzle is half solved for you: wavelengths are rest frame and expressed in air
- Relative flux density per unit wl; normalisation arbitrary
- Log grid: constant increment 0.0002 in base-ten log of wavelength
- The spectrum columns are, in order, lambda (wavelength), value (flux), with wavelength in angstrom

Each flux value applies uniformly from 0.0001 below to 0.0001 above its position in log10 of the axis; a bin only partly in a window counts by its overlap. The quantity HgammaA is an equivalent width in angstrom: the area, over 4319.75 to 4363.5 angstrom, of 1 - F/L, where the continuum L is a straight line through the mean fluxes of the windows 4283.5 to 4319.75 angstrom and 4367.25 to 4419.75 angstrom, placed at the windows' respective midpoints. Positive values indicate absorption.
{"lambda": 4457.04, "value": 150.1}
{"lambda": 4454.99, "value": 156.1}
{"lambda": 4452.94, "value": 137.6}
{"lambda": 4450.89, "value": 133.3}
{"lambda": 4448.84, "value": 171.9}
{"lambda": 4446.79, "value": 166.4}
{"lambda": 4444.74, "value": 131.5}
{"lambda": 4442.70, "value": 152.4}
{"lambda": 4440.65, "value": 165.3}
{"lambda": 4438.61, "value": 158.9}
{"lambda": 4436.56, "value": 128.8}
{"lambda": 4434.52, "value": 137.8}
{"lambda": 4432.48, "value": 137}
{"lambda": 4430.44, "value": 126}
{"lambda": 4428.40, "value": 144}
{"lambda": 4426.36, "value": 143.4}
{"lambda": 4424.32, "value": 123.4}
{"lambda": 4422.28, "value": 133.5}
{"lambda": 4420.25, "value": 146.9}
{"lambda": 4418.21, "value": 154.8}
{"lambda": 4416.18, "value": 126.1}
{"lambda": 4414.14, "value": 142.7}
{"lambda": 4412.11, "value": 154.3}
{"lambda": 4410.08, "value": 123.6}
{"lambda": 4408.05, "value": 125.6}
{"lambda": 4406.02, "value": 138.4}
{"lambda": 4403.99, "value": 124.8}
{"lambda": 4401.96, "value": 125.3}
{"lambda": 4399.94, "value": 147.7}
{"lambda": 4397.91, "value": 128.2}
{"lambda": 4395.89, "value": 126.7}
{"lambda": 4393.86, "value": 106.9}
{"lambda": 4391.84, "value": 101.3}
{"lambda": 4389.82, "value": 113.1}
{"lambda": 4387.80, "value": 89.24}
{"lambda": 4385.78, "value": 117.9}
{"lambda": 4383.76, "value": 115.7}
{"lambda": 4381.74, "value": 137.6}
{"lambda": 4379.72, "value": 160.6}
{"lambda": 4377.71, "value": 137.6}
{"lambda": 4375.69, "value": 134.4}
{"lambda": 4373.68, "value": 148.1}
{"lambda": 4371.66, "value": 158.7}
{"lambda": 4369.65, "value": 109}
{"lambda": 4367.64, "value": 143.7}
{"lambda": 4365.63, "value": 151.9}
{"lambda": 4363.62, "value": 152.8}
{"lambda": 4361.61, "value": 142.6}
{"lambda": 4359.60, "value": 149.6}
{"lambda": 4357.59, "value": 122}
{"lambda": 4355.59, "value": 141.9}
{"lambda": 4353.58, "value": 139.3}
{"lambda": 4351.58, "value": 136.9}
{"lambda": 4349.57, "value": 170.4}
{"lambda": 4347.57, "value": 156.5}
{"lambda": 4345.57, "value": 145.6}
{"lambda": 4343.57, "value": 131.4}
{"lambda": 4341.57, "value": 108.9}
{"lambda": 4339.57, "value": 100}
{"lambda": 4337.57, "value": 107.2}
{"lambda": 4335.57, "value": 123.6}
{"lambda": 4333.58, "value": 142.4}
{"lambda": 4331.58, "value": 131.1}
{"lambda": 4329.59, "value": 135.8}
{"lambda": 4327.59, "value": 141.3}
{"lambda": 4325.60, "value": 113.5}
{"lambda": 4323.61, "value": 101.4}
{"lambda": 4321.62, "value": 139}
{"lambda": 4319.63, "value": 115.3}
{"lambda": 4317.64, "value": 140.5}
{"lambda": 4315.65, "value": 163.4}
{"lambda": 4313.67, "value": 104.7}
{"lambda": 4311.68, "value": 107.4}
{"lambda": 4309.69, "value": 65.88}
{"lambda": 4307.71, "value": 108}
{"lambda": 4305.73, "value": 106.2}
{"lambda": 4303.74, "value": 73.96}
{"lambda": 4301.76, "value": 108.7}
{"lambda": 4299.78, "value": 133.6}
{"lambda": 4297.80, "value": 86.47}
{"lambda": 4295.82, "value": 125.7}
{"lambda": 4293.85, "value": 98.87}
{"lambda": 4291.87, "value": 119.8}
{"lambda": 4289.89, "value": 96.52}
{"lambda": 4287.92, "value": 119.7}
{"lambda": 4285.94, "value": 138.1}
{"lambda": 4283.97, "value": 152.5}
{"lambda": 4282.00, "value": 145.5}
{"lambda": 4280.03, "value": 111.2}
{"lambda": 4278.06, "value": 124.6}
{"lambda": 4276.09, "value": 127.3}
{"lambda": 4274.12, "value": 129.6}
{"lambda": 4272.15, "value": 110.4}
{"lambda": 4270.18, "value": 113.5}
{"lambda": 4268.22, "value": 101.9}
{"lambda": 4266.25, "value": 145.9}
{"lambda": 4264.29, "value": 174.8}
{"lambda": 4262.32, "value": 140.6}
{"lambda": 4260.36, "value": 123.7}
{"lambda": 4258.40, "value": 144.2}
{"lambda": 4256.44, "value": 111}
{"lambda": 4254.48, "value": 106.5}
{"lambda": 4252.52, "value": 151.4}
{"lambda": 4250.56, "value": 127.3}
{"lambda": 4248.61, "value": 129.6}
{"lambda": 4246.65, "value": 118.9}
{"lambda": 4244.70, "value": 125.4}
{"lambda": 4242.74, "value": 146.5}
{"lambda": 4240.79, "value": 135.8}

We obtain -4.2 angstrom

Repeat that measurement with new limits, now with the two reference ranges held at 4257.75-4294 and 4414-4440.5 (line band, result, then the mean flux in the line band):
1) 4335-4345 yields 1.3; 115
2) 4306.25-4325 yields 2.1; 116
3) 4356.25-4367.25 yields -0.8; 144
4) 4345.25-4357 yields -1.2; 148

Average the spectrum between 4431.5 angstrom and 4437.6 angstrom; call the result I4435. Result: 135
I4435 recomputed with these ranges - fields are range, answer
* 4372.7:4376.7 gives 141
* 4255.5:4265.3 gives 139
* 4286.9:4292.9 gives 112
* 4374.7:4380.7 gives 144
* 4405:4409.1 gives 132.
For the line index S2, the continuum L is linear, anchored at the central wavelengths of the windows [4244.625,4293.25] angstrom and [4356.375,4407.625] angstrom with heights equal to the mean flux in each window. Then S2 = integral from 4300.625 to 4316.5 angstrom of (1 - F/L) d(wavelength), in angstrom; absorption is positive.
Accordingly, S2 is 3.0 angstrom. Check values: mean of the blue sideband 127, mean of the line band 105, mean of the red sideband 131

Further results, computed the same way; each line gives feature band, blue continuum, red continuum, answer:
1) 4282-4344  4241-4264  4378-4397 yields 4.0 angstrom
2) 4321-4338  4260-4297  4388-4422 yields 0.1 angstrom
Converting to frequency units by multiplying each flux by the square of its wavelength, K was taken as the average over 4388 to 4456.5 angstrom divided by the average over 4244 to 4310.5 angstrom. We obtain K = 1.22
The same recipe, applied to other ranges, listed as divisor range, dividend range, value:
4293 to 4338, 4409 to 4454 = 1.29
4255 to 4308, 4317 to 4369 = 1.14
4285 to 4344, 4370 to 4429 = 1.18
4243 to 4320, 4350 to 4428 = 1.16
